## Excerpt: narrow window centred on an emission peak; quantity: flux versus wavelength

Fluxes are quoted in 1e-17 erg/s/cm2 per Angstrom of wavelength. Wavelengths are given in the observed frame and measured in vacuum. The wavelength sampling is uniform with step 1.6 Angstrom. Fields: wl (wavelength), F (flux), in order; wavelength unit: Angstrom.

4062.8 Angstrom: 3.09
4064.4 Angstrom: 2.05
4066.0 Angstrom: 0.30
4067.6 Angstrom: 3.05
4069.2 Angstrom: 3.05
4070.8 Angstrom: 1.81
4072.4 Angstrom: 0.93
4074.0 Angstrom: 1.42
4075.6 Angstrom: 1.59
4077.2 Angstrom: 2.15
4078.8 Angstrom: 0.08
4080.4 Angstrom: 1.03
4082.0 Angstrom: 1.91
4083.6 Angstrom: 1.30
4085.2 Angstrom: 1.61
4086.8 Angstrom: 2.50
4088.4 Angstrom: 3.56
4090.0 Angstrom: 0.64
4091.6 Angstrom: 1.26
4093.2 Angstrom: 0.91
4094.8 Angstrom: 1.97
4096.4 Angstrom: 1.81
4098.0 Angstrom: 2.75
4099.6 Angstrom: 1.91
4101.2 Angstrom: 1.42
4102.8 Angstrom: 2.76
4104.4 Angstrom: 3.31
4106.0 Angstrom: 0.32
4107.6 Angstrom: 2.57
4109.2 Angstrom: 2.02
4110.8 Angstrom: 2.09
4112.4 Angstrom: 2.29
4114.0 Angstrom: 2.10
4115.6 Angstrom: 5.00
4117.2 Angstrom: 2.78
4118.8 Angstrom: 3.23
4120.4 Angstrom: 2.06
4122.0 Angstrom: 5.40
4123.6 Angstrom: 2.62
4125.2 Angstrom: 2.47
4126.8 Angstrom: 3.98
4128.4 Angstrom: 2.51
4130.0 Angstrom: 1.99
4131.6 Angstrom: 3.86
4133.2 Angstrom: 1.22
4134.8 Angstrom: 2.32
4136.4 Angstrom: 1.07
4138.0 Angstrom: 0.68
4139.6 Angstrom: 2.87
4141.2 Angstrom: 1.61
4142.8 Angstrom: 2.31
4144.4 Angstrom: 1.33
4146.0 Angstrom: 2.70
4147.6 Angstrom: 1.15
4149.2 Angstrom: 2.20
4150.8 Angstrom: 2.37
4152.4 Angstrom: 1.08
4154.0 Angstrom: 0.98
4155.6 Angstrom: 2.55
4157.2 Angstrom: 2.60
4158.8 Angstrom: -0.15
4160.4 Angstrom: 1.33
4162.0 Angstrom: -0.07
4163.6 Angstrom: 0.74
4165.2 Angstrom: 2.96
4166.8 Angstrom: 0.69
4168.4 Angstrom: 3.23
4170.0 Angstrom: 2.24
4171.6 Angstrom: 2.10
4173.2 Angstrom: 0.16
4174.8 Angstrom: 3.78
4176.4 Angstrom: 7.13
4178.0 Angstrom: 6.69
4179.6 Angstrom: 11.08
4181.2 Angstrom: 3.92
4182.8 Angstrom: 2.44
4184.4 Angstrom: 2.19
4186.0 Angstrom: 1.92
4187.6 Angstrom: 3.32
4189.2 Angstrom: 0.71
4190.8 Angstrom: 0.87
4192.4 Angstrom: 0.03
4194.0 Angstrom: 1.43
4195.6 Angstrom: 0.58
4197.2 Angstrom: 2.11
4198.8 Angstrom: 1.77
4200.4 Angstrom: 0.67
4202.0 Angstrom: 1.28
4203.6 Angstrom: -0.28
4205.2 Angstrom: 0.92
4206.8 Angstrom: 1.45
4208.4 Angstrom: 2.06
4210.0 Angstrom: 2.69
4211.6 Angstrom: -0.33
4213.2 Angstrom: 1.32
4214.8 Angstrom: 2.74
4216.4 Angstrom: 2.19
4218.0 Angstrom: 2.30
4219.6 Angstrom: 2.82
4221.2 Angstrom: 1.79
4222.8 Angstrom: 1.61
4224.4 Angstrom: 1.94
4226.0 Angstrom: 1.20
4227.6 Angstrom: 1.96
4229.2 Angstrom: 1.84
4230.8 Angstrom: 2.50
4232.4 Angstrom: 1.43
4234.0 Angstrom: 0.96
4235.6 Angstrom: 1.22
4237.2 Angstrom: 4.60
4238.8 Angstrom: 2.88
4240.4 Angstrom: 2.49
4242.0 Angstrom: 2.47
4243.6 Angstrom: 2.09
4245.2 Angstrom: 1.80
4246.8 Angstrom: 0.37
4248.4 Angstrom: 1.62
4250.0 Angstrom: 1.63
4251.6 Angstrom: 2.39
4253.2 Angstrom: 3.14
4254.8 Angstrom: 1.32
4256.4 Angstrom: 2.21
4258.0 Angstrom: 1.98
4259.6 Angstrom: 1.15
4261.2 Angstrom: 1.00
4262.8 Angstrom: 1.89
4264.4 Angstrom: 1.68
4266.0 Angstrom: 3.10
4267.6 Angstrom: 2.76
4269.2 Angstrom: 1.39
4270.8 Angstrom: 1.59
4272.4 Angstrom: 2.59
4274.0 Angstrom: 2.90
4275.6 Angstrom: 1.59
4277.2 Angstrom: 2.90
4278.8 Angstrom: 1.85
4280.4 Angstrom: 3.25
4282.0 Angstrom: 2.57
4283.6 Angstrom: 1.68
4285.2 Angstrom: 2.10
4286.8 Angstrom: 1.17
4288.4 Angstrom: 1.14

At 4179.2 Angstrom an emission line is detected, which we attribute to [O II] 3727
